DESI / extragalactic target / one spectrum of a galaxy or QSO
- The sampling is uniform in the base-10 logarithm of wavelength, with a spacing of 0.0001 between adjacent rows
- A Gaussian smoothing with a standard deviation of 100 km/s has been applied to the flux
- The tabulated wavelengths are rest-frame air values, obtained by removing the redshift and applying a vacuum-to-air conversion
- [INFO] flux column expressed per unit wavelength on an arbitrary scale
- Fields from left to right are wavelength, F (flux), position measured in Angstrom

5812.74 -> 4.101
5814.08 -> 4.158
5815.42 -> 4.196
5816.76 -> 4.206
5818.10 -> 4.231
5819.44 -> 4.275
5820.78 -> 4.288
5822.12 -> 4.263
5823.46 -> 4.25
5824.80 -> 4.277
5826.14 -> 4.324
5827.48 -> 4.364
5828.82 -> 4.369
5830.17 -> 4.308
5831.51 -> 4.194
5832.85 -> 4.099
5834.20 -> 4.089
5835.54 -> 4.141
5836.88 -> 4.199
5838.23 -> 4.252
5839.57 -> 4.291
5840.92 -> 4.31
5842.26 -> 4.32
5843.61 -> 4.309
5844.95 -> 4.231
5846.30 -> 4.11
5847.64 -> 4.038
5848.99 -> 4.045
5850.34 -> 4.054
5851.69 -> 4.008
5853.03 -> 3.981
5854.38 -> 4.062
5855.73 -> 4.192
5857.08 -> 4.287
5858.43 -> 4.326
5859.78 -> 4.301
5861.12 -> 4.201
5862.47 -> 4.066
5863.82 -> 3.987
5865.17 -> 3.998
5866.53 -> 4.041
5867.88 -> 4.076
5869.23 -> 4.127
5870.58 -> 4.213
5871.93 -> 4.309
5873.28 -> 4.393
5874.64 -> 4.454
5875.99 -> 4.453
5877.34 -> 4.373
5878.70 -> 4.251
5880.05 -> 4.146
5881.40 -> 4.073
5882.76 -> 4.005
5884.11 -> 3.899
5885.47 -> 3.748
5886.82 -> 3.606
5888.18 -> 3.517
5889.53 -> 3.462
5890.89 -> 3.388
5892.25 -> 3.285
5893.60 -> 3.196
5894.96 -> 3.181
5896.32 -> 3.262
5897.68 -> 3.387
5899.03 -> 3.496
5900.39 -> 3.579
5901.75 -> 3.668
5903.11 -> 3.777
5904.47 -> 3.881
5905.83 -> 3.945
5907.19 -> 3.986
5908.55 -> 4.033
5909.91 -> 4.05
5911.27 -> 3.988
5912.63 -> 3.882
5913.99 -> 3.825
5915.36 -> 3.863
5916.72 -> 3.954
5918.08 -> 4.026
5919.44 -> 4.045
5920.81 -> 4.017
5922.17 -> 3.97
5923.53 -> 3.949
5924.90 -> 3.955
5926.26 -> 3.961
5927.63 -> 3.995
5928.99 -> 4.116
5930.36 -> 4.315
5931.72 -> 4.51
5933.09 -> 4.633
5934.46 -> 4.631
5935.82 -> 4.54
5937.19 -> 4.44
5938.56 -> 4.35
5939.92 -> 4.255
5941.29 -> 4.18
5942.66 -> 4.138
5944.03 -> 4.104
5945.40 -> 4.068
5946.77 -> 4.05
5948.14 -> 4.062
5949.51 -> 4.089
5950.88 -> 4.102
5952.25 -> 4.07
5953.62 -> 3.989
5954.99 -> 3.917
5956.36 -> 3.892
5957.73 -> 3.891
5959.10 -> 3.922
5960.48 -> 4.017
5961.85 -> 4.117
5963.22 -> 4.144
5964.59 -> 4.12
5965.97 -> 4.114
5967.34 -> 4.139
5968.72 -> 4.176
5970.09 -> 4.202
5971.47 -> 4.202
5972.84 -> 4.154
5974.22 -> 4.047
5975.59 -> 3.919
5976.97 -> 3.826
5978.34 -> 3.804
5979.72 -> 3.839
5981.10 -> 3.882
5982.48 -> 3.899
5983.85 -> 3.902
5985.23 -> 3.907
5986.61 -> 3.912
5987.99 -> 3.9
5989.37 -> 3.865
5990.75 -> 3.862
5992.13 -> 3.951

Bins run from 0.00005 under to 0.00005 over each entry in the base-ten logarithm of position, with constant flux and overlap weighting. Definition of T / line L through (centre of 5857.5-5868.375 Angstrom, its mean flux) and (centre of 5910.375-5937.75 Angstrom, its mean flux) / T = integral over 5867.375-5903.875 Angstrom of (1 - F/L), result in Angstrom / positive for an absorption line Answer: 2.7 Angstrom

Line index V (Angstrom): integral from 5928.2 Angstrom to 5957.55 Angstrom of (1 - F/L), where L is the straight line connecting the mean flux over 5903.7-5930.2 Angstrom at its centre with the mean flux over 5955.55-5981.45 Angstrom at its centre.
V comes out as -1.51 Angstrom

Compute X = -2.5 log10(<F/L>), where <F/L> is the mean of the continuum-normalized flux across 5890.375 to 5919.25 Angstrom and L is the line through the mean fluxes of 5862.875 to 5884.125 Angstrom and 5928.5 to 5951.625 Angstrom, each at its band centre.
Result 0.142 mag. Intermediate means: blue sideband 4.18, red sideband 4.27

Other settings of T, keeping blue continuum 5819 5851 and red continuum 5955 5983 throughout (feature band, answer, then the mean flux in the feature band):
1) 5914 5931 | 0.3 Angstrom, 4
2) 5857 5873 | 0.1 Angstrom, 4.16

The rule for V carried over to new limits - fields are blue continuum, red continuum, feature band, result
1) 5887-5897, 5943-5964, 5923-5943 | -2.5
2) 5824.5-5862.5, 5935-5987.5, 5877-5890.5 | 0.9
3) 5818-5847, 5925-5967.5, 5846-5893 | 2.0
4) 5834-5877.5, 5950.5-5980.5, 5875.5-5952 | 2.7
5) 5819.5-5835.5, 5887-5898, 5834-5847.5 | -0.5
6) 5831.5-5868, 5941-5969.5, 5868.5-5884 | -0.4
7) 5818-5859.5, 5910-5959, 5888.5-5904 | 2.7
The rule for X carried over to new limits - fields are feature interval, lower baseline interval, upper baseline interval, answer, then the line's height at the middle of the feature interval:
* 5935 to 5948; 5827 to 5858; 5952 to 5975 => -0.04 mag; 4.09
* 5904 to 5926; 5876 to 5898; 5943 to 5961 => -0.04 mag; 3.84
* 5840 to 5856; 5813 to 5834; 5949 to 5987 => 0.02 mag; 4.21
